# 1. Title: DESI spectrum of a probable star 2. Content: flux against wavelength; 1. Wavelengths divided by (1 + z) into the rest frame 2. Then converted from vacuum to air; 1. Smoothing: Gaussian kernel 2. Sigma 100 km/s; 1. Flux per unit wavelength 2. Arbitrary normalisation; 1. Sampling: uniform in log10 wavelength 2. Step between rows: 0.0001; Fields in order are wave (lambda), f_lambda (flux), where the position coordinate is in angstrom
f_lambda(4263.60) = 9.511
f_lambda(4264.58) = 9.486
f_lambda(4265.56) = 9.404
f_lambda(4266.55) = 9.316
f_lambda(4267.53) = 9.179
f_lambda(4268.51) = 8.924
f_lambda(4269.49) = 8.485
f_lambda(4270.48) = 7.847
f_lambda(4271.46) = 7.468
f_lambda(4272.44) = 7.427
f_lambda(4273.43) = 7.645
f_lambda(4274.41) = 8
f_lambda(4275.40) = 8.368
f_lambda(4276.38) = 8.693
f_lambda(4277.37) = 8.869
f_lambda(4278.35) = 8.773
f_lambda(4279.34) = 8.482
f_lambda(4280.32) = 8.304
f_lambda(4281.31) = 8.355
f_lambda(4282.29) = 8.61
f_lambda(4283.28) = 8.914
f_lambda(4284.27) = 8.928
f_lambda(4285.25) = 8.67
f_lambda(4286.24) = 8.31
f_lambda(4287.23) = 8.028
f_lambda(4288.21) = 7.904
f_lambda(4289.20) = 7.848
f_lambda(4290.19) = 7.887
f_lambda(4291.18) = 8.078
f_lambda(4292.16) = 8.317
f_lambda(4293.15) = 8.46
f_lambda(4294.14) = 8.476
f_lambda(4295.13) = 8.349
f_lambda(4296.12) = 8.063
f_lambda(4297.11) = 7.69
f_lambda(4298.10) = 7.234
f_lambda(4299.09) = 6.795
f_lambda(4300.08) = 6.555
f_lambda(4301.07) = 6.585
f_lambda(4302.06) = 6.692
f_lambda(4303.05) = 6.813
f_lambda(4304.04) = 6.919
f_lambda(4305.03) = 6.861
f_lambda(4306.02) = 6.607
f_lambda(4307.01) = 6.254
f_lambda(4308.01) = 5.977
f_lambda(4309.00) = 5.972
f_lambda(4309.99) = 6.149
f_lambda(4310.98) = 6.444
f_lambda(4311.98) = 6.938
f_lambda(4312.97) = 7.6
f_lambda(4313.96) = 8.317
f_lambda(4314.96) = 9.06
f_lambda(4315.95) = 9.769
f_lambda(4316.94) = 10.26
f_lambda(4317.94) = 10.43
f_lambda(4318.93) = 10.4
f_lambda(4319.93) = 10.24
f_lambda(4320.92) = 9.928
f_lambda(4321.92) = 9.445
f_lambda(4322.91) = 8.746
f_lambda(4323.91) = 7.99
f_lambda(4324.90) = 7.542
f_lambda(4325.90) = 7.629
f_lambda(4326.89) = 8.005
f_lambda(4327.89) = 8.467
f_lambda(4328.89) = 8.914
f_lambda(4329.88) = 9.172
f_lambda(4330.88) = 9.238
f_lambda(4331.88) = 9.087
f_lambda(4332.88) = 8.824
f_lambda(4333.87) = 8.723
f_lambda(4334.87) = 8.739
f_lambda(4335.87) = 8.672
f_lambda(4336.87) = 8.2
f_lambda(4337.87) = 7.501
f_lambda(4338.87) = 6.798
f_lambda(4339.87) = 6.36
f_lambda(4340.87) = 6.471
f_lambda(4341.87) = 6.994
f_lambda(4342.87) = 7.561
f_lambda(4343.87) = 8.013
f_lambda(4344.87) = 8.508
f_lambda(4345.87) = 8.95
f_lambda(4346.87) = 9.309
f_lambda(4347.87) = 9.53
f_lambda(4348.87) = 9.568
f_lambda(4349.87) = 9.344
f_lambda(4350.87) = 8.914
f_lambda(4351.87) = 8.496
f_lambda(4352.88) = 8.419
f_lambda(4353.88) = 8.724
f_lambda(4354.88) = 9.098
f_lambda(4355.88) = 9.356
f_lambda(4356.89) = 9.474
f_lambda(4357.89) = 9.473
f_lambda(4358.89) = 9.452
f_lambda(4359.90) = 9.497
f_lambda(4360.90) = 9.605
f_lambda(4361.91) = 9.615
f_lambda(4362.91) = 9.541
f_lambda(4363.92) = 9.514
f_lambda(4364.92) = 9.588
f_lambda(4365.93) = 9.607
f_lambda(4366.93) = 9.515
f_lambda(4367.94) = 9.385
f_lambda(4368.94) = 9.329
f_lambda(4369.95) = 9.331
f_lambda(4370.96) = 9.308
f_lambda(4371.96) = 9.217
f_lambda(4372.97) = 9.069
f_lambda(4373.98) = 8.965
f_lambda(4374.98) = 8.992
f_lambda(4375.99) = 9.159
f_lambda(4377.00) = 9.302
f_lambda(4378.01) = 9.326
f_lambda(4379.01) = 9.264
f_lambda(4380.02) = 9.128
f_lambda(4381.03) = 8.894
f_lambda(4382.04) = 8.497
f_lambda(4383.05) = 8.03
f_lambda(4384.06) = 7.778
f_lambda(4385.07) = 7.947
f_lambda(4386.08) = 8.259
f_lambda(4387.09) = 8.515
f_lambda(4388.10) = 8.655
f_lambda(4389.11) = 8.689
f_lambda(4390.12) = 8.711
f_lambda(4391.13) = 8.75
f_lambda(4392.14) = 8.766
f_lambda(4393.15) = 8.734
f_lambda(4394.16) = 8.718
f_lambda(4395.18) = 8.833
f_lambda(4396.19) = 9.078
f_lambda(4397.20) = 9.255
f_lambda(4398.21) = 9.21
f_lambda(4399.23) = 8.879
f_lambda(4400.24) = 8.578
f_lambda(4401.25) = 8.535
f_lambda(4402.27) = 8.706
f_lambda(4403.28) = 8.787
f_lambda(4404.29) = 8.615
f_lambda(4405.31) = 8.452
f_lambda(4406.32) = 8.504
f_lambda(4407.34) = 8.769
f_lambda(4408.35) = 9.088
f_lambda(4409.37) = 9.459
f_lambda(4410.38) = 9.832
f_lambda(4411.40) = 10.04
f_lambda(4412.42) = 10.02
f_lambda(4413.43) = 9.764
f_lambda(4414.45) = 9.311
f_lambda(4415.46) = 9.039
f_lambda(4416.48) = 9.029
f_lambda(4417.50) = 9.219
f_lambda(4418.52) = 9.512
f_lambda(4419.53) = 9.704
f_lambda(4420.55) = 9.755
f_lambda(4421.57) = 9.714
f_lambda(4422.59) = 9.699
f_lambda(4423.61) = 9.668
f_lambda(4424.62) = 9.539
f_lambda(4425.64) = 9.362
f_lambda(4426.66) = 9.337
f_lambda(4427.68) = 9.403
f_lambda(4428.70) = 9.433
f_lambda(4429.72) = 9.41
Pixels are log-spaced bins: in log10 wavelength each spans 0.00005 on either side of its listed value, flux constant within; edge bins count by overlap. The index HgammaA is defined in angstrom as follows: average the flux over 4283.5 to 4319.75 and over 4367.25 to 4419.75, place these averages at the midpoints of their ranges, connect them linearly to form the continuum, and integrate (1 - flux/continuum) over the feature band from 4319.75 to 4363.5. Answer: -1.9 angstrom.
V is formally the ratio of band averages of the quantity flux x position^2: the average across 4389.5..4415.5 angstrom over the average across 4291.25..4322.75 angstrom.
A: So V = 1.20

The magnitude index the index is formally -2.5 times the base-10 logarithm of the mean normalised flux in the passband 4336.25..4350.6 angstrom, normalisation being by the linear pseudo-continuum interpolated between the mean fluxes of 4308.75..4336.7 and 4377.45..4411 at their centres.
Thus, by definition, 0.07 mag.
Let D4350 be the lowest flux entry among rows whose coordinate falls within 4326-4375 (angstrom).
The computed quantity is 6.36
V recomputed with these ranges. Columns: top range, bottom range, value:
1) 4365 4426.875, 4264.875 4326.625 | 1.17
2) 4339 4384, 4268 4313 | 1.20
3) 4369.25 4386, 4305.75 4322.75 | 1.11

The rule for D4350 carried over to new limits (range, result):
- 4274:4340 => 5.972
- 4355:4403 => 7.778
